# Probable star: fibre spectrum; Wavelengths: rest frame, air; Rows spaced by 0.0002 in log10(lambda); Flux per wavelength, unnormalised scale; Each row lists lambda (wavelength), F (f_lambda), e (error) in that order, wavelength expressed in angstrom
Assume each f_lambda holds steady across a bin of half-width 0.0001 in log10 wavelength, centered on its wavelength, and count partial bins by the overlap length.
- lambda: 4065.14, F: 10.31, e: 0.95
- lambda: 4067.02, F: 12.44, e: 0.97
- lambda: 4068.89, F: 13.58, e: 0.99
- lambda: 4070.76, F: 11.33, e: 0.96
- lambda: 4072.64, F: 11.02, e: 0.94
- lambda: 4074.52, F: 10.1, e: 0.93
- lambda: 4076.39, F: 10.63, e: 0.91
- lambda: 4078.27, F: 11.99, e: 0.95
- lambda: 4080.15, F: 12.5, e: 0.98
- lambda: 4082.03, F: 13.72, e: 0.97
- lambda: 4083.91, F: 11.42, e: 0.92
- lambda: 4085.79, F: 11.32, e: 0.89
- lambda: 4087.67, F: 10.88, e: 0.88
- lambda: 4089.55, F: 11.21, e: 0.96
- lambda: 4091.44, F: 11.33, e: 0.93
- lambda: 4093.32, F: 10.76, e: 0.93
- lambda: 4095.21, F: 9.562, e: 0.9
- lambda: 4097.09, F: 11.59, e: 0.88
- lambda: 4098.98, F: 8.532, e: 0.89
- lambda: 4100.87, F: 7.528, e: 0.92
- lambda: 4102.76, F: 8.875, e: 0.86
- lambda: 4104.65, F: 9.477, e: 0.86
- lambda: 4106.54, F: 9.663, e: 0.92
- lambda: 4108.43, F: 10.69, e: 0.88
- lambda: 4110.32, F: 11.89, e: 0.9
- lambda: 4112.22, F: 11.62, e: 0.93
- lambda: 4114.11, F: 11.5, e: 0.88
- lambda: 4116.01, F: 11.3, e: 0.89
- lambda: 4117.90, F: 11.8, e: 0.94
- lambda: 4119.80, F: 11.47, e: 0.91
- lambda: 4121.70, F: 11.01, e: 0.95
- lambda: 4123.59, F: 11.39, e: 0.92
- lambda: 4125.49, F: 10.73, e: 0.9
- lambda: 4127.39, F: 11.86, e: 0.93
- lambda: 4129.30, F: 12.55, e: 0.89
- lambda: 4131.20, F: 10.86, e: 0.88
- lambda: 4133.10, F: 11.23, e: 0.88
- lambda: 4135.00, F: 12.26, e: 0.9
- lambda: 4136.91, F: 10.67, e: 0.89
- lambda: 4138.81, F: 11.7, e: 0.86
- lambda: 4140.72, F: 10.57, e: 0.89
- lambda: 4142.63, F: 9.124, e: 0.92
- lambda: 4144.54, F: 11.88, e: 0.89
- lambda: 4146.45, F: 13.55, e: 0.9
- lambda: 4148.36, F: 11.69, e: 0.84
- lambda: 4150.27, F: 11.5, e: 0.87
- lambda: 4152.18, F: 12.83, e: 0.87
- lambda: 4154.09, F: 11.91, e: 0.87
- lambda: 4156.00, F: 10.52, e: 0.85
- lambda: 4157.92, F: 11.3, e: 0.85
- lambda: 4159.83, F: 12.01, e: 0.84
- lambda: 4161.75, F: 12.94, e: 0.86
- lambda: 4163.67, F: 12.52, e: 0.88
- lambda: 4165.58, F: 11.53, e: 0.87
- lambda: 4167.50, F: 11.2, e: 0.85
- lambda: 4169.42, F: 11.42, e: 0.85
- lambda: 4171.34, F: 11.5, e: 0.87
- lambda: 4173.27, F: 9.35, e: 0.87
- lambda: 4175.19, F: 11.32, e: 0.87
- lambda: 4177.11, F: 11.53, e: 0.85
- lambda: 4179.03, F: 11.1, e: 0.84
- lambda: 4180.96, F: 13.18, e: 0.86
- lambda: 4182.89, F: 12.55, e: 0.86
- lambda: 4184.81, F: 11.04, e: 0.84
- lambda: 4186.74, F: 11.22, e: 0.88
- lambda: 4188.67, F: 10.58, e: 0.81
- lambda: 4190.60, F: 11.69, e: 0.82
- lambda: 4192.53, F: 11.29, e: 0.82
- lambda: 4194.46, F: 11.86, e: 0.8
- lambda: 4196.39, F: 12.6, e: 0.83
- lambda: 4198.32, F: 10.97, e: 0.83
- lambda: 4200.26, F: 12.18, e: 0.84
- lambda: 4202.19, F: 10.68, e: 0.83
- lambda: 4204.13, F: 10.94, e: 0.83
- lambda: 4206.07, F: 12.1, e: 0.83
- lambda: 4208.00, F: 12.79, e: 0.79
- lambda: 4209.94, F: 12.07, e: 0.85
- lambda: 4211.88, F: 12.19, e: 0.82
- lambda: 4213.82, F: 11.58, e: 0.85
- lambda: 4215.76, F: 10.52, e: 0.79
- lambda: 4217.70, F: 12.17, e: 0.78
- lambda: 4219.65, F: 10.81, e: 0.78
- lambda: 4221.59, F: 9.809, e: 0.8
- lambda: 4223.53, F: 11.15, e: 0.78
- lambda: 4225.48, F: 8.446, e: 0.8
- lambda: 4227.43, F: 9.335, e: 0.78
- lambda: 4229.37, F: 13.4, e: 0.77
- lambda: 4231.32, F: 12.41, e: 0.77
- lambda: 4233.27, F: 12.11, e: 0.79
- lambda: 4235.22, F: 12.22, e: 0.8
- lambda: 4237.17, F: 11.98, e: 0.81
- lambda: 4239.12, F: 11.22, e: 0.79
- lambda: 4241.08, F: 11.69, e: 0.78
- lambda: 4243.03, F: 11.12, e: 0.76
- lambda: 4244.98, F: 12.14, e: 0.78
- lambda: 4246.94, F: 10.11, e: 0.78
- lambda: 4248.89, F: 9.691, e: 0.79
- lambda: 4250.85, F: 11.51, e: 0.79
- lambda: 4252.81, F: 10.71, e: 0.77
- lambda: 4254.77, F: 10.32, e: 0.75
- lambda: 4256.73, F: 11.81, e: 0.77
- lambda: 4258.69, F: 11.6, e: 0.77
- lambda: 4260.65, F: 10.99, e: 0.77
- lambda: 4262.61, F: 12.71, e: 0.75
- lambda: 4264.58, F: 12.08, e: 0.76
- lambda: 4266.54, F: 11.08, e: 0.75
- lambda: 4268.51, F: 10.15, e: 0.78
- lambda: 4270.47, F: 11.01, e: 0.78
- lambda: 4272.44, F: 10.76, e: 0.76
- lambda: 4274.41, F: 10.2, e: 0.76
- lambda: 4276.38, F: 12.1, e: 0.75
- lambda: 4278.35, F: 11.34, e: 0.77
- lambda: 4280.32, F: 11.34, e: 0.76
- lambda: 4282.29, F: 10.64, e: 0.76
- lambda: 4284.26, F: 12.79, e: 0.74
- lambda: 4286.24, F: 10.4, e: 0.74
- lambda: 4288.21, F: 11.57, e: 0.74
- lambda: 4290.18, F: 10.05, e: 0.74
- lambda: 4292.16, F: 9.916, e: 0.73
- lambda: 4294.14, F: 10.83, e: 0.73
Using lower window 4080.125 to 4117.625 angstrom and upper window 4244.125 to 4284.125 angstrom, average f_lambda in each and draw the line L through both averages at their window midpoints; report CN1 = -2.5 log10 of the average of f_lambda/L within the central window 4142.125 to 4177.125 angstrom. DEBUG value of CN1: -0.07 mag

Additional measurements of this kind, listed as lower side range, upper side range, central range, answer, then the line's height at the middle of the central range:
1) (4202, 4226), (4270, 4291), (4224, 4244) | -0.02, 11.2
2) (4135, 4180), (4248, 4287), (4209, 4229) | 0.04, 11.3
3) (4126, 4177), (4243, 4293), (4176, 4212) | -0.03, 11.4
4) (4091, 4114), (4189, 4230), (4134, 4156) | -0.09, 10.6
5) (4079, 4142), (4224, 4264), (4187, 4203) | -0.03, 11.2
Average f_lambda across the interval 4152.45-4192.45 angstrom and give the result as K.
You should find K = 11.5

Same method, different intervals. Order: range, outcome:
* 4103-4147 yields 11.2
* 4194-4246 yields 11.5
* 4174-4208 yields 11.6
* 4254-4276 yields 11.2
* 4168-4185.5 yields 11.4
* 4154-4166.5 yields 11.8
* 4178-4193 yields 11.6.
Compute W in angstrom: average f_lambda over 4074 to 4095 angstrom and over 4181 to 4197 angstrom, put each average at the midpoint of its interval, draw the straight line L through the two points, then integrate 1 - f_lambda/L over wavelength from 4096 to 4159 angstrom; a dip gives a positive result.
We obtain 2.48 angstrom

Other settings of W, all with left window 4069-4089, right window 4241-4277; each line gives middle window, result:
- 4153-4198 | -0.9 angstrom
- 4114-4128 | 0.1 angstrom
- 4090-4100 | 1.0 angstrom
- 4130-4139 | 0.1 angstrom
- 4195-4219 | -1.0 angstrom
